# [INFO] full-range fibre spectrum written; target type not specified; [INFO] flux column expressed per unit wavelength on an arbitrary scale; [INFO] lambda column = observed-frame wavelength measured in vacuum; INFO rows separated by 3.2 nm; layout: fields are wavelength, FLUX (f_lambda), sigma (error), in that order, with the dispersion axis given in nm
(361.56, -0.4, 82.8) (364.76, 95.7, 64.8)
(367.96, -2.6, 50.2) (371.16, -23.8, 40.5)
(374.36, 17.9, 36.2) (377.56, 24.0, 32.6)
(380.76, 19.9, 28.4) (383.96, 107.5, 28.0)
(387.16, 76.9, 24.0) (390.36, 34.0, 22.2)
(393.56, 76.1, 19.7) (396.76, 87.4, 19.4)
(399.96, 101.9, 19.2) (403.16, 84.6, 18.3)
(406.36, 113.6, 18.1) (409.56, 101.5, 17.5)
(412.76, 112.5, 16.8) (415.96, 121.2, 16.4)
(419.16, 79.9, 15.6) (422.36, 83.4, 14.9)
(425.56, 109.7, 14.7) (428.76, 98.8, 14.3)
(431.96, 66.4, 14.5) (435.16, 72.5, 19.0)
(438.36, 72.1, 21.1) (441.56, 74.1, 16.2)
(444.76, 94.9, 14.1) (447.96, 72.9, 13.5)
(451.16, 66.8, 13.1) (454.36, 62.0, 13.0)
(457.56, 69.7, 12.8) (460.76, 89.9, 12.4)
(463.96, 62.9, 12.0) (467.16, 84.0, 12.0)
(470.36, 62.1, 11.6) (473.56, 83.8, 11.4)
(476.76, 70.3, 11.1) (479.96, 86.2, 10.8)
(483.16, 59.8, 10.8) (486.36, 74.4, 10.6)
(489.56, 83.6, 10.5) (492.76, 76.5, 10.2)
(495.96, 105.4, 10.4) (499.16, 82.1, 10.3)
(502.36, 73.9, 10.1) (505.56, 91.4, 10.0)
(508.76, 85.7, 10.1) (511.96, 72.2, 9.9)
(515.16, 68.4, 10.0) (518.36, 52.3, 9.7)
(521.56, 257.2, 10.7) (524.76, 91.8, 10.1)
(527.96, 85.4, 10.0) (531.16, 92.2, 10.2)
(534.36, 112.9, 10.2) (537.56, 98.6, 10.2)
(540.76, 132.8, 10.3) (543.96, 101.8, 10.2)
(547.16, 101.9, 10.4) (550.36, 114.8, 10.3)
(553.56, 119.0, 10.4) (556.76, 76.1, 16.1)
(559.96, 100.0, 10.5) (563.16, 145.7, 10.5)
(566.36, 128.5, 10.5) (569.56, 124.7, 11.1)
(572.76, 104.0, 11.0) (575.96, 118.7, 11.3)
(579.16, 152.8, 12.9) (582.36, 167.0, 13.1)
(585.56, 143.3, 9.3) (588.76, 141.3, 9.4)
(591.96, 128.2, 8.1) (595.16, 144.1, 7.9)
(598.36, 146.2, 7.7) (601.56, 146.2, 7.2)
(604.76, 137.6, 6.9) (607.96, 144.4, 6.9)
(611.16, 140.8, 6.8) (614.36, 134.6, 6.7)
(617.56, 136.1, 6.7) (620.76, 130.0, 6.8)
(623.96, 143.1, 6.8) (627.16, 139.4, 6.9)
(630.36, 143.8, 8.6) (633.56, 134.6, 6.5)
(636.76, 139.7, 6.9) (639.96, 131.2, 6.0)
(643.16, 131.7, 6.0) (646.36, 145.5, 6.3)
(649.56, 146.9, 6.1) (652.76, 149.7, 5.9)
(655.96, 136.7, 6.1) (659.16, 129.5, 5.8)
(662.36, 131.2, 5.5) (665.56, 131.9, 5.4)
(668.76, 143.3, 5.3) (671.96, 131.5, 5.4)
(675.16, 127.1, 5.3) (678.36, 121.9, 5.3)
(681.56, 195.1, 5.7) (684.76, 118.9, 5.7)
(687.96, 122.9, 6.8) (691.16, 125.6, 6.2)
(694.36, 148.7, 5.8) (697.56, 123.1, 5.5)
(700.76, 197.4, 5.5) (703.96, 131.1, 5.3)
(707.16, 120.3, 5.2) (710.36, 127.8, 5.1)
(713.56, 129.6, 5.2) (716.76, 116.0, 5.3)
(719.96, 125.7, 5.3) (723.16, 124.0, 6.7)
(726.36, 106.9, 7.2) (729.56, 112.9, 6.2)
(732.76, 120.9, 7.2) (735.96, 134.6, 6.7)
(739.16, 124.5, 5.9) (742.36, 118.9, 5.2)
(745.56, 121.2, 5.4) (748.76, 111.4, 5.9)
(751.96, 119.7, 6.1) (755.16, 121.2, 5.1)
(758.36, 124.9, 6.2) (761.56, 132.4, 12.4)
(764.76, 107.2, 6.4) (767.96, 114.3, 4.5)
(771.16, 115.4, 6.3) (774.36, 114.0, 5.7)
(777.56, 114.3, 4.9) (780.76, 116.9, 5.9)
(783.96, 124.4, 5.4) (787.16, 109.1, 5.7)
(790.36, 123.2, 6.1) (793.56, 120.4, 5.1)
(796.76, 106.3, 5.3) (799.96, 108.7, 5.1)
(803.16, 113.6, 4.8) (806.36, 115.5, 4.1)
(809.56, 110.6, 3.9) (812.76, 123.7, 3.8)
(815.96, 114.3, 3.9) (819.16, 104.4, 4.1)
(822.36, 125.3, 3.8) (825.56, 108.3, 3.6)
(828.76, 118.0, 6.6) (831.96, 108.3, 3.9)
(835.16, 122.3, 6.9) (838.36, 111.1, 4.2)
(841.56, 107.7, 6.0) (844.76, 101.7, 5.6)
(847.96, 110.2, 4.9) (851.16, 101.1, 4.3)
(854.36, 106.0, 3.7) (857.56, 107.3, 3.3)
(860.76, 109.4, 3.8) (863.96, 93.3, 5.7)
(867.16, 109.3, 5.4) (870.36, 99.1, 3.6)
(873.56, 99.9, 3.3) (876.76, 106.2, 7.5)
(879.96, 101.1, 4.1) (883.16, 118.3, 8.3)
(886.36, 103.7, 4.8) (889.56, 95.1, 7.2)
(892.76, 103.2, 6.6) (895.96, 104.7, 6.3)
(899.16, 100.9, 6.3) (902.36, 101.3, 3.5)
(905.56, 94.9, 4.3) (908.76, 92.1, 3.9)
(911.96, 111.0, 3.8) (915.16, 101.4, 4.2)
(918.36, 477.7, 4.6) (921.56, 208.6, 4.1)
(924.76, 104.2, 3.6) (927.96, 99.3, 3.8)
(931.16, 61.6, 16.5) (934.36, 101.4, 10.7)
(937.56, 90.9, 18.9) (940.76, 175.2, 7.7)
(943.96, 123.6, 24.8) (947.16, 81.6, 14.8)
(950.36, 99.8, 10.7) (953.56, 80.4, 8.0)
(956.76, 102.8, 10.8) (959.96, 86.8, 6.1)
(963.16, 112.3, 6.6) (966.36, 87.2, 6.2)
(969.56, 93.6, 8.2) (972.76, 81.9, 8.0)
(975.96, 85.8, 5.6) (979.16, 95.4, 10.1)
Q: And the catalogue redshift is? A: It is 0.401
